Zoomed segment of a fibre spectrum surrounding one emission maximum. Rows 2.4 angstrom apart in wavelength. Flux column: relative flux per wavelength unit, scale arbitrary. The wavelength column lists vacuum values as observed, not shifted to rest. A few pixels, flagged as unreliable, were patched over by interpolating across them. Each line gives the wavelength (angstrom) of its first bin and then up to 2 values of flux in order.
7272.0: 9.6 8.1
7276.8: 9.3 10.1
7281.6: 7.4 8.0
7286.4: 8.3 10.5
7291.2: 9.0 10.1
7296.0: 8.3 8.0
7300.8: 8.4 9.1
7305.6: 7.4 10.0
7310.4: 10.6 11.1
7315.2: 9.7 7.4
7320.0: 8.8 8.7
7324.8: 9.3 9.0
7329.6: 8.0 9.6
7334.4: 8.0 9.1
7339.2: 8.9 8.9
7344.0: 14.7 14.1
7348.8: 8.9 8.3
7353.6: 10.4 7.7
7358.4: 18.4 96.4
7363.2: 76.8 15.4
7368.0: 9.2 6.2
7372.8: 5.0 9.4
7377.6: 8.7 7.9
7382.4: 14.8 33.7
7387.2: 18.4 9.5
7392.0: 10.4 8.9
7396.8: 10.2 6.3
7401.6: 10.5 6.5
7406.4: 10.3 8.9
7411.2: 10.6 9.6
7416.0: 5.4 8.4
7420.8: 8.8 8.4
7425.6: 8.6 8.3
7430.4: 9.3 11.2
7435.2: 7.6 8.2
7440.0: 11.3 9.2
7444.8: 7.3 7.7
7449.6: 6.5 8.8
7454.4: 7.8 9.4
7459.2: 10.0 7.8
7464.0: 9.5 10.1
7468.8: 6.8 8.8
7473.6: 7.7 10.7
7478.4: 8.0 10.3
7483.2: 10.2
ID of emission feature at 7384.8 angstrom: [N II]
